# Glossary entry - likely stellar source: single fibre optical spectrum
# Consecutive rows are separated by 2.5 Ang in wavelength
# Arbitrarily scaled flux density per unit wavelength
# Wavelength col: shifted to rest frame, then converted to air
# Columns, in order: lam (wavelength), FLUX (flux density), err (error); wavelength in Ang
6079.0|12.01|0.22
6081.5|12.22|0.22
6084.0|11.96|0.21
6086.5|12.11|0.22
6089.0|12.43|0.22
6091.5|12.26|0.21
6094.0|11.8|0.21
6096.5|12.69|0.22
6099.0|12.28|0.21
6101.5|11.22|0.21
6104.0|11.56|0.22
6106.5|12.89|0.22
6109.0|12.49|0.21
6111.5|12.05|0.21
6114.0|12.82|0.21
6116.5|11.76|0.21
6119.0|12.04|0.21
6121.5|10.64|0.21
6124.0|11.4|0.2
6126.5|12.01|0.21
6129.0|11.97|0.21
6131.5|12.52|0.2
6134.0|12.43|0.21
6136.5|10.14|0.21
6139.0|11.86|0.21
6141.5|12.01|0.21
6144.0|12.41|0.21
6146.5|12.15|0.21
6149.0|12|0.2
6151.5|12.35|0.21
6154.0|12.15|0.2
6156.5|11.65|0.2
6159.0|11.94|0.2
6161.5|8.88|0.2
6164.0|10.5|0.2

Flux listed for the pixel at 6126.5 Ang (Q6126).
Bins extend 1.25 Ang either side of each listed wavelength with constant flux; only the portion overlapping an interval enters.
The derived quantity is 12.01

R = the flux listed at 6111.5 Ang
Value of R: 12.05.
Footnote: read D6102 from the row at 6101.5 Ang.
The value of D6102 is 11.22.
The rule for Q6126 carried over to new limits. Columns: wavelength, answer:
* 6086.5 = 12.11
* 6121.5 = 10.64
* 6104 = 11.56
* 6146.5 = 12.15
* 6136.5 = 10.14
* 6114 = 12.82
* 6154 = 12.15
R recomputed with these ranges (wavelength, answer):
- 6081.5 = 12.22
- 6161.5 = 8.88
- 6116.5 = 11.76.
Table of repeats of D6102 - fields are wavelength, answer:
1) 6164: 10.5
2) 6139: 11.86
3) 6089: 12.43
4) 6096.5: 12.69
